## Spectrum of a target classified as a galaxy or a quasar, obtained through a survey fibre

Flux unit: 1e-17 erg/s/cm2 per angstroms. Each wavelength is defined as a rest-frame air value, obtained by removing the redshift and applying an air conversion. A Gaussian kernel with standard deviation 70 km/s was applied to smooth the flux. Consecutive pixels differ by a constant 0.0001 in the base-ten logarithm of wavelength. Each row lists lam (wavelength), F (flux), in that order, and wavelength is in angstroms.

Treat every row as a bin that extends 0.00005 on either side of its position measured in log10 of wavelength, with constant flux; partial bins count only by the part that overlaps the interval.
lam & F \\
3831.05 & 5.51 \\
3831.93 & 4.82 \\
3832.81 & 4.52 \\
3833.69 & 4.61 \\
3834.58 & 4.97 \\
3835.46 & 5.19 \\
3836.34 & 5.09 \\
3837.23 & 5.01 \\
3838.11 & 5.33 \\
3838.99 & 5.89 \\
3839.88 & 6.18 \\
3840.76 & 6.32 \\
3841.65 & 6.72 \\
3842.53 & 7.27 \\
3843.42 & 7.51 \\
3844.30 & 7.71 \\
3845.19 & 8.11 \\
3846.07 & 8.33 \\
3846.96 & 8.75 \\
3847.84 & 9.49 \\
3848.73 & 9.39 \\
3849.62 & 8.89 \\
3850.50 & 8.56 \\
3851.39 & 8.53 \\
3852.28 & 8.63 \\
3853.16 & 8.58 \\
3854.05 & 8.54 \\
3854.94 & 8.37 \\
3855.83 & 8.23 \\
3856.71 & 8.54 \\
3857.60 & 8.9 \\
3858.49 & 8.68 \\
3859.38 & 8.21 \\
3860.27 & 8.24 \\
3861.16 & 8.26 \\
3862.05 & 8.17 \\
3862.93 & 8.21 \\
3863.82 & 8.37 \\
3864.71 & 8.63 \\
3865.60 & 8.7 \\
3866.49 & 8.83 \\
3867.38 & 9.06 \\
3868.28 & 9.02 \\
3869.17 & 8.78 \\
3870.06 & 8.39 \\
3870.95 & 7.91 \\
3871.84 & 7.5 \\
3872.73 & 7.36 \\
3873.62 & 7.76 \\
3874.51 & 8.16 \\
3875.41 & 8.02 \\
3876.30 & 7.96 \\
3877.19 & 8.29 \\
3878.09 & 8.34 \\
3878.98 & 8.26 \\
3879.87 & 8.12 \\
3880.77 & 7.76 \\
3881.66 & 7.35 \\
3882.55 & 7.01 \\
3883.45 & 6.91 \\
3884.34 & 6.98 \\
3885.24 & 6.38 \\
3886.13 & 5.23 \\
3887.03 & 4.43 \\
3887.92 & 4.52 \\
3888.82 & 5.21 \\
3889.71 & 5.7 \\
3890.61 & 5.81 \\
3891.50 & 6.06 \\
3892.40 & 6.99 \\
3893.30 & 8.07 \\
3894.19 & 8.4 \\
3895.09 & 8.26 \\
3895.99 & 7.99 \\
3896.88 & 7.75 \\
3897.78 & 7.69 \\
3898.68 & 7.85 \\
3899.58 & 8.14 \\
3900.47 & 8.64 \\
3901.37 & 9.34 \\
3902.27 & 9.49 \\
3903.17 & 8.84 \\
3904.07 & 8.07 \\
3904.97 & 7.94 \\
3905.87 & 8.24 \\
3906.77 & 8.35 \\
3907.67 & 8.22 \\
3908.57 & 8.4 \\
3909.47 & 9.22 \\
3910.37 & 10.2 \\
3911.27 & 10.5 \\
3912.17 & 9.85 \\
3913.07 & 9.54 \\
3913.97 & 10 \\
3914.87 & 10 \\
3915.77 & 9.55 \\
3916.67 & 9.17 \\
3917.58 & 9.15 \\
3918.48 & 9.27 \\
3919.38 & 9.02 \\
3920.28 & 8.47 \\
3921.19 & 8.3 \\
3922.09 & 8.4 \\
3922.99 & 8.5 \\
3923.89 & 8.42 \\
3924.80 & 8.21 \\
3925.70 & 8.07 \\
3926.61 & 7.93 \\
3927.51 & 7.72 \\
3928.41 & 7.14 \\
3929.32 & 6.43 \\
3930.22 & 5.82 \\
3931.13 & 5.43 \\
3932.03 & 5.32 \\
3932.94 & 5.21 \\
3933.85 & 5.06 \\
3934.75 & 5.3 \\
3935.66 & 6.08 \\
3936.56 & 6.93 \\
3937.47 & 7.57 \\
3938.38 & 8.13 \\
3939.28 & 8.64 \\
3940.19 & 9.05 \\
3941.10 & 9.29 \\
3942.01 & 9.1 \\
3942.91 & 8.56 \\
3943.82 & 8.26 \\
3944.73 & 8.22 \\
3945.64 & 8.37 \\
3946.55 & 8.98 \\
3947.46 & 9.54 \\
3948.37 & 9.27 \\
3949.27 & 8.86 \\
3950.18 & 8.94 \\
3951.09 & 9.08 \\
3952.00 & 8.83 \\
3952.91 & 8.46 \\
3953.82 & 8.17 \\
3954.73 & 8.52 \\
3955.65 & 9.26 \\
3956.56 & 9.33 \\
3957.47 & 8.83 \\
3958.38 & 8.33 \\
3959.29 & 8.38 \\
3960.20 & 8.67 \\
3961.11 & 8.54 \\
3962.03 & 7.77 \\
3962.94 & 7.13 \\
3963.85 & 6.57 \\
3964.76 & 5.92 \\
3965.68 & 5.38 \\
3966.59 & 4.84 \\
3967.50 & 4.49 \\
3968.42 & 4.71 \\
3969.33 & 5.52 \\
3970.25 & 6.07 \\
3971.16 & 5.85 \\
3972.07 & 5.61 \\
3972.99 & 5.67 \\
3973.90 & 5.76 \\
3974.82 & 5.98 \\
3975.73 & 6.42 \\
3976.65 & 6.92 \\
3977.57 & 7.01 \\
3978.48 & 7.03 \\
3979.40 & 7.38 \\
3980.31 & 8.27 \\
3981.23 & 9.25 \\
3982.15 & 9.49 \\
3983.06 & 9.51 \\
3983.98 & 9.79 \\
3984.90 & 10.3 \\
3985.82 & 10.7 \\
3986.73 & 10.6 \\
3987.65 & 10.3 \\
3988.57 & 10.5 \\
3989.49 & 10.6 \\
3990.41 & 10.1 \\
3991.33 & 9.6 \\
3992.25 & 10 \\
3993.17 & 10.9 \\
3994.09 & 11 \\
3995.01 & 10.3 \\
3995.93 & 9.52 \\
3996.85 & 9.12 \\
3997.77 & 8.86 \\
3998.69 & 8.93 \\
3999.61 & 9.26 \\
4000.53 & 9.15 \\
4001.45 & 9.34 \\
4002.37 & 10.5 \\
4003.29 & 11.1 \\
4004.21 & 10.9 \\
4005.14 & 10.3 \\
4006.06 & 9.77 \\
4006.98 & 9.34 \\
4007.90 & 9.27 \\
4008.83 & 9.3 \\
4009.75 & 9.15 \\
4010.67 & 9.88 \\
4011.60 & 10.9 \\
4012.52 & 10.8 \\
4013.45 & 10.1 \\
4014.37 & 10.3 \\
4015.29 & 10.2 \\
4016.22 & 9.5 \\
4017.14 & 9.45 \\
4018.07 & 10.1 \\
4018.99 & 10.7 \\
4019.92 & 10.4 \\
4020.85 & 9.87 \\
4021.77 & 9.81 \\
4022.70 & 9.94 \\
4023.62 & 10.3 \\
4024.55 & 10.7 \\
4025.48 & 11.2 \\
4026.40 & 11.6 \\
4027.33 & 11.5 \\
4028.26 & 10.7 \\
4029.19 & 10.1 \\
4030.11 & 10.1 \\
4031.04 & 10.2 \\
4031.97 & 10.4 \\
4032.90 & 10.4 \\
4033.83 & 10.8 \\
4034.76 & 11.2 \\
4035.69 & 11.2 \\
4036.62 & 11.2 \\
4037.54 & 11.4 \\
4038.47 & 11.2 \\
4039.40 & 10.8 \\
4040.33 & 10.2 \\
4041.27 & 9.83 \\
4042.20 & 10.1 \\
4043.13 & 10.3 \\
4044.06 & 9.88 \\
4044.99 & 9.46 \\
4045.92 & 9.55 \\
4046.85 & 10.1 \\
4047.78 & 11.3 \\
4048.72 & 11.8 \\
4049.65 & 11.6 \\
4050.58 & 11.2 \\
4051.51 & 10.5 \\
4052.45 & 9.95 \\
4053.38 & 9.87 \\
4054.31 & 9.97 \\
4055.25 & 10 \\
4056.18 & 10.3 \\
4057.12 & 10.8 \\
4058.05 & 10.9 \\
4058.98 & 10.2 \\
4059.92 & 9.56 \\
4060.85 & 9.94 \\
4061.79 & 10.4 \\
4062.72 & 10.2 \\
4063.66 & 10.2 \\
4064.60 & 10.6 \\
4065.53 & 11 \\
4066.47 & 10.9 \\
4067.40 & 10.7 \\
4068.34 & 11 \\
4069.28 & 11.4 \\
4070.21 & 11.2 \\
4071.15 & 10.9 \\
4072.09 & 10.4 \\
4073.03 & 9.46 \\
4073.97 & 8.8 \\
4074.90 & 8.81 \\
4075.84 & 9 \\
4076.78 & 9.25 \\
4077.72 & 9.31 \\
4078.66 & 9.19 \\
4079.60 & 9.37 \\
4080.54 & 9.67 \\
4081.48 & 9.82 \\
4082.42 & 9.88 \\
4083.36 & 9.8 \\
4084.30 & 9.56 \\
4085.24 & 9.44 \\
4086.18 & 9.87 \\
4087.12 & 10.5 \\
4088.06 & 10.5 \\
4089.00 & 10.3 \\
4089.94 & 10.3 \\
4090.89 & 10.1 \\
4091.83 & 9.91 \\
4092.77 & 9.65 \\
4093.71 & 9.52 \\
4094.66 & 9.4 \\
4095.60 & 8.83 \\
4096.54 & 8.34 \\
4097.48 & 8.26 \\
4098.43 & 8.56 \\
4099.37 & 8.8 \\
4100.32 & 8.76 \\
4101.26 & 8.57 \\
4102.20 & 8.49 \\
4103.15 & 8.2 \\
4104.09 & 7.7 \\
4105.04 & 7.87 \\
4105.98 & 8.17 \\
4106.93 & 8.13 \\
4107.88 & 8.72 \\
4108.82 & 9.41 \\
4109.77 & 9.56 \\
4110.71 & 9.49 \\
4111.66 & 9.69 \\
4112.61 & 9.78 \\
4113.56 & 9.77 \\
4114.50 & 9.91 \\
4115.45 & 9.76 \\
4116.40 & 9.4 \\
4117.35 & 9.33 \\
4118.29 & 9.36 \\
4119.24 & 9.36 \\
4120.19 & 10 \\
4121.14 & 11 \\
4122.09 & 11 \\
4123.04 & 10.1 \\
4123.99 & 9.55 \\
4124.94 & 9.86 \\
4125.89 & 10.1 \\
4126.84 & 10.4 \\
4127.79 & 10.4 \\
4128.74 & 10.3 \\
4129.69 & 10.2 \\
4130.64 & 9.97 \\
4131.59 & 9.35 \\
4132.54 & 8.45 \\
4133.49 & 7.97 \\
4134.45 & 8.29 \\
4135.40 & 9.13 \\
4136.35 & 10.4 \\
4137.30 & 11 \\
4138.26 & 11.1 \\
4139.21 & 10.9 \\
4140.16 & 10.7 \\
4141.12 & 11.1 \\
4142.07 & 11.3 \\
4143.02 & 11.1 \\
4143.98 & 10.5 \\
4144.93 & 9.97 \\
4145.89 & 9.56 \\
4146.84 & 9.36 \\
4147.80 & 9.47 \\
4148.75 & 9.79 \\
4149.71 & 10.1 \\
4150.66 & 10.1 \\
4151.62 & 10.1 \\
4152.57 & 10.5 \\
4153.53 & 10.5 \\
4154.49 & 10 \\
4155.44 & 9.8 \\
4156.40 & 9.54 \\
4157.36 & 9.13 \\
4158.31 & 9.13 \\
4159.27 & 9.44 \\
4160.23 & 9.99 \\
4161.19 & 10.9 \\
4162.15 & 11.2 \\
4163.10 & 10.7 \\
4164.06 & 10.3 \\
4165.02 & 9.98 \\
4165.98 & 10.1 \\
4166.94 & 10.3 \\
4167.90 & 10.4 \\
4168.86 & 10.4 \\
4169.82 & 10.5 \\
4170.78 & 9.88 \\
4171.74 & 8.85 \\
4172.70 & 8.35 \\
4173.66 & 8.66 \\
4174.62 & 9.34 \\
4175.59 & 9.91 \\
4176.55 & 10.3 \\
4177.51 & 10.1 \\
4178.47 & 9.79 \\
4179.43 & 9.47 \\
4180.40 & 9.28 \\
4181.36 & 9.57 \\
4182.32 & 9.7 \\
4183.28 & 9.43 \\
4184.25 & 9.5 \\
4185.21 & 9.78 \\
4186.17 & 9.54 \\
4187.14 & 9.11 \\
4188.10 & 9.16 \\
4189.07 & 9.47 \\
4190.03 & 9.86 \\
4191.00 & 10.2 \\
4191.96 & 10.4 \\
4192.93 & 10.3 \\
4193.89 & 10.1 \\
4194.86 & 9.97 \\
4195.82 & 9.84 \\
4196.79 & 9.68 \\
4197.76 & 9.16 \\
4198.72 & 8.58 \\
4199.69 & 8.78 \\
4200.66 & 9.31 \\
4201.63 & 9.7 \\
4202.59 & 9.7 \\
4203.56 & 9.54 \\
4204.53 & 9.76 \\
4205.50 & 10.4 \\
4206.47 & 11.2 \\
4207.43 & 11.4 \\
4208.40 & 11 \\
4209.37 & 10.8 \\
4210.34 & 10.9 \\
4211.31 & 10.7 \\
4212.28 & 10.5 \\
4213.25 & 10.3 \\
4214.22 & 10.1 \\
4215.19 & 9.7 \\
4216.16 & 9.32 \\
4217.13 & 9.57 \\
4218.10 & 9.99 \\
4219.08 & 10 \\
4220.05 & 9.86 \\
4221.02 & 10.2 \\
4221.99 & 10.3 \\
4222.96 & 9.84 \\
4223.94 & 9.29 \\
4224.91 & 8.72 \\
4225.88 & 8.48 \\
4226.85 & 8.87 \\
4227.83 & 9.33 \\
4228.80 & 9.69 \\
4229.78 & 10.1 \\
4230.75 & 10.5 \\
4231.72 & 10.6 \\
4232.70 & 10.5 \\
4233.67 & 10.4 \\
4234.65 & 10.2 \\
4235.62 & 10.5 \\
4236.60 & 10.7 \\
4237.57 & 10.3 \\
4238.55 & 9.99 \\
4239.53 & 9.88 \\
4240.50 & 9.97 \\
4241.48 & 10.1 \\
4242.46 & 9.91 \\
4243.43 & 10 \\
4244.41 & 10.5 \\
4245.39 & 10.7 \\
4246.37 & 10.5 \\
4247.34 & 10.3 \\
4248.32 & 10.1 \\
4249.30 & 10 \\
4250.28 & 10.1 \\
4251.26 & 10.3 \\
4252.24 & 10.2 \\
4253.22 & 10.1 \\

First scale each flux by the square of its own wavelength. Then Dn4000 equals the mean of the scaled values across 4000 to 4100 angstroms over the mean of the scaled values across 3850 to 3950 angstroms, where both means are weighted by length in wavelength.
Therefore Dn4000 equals 1.4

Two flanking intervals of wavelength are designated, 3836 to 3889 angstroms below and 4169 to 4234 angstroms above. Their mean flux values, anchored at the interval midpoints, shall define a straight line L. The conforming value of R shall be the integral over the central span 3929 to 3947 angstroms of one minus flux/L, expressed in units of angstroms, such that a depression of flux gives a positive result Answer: 1.96 angstroms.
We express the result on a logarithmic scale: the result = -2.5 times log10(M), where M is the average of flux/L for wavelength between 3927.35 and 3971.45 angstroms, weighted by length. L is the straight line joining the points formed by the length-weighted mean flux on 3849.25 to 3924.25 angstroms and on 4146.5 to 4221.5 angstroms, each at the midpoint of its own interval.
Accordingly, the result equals 0.14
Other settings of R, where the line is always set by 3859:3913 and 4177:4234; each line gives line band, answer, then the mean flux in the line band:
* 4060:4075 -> -2.3 angstroms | 10.4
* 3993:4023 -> -4.4 angstroms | 9.93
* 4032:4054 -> -4.3 angstroms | 10.6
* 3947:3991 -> 2.3 angstroms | 7.97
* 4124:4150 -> -1.6 angstroms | 10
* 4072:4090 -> -1.1 angstroms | 9.63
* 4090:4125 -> 0.0 angstroms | 9.26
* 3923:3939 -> 2.7 angstroms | 6.82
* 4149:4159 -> -0.4 angstroms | 9.88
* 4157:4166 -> -0.5 angstroms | 10.1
